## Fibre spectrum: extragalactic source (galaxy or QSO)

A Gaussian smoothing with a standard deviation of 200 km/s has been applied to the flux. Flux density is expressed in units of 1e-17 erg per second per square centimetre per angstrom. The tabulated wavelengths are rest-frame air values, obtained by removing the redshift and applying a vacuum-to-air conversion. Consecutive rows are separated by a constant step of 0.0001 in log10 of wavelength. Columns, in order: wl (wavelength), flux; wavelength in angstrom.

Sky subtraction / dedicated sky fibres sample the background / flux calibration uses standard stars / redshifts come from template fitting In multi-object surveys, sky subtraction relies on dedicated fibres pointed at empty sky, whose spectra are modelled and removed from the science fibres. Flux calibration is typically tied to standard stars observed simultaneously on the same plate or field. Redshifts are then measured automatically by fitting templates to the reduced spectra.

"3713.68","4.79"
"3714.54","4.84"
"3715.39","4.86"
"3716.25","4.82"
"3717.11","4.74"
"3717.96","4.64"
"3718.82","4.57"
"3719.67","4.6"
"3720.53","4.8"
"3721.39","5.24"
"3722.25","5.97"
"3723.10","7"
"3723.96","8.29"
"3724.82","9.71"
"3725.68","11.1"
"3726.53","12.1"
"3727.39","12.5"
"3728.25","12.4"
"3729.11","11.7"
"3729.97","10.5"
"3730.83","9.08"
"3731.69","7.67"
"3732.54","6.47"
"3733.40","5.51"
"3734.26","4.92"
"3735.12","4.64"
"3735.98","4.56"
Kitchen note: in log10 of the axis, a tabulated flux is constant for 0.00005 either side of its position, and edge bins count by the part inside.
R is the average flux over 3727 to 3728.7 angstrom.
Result 12.4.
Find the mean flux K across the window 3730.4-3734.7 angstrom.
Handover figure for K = 6.74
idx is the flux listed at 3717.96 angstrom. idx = 4.64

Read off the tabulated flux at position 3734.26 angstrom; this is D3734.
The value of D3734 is 4.92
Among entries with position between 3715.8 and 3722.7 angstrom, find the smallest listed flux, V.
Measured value 4.57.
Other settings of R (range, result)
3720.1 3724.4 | 6.26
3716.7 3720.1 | 4.65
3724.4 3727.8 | 11.4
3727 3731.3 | 11.2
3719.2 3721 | 4.71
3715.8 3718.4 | 4.72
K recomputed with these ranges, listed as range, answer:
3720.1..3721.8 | 5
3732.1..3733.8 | 6.05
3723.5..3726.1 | 9.64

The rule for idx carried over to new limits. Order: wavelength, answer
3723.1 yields 7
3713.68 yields 4.79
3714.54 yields 4.84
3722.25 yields 5.97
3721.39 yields 5.24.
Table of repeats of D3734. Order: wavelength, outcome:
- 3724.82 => 9.71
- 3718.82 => 4.57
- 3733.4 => 5.51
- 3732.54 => 6.47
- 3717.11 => 4.74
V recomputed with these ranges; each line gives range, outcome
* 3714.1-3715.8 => 4.84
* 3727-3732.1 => 7.67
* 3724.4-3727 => 9.71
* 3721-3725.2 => 5.24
